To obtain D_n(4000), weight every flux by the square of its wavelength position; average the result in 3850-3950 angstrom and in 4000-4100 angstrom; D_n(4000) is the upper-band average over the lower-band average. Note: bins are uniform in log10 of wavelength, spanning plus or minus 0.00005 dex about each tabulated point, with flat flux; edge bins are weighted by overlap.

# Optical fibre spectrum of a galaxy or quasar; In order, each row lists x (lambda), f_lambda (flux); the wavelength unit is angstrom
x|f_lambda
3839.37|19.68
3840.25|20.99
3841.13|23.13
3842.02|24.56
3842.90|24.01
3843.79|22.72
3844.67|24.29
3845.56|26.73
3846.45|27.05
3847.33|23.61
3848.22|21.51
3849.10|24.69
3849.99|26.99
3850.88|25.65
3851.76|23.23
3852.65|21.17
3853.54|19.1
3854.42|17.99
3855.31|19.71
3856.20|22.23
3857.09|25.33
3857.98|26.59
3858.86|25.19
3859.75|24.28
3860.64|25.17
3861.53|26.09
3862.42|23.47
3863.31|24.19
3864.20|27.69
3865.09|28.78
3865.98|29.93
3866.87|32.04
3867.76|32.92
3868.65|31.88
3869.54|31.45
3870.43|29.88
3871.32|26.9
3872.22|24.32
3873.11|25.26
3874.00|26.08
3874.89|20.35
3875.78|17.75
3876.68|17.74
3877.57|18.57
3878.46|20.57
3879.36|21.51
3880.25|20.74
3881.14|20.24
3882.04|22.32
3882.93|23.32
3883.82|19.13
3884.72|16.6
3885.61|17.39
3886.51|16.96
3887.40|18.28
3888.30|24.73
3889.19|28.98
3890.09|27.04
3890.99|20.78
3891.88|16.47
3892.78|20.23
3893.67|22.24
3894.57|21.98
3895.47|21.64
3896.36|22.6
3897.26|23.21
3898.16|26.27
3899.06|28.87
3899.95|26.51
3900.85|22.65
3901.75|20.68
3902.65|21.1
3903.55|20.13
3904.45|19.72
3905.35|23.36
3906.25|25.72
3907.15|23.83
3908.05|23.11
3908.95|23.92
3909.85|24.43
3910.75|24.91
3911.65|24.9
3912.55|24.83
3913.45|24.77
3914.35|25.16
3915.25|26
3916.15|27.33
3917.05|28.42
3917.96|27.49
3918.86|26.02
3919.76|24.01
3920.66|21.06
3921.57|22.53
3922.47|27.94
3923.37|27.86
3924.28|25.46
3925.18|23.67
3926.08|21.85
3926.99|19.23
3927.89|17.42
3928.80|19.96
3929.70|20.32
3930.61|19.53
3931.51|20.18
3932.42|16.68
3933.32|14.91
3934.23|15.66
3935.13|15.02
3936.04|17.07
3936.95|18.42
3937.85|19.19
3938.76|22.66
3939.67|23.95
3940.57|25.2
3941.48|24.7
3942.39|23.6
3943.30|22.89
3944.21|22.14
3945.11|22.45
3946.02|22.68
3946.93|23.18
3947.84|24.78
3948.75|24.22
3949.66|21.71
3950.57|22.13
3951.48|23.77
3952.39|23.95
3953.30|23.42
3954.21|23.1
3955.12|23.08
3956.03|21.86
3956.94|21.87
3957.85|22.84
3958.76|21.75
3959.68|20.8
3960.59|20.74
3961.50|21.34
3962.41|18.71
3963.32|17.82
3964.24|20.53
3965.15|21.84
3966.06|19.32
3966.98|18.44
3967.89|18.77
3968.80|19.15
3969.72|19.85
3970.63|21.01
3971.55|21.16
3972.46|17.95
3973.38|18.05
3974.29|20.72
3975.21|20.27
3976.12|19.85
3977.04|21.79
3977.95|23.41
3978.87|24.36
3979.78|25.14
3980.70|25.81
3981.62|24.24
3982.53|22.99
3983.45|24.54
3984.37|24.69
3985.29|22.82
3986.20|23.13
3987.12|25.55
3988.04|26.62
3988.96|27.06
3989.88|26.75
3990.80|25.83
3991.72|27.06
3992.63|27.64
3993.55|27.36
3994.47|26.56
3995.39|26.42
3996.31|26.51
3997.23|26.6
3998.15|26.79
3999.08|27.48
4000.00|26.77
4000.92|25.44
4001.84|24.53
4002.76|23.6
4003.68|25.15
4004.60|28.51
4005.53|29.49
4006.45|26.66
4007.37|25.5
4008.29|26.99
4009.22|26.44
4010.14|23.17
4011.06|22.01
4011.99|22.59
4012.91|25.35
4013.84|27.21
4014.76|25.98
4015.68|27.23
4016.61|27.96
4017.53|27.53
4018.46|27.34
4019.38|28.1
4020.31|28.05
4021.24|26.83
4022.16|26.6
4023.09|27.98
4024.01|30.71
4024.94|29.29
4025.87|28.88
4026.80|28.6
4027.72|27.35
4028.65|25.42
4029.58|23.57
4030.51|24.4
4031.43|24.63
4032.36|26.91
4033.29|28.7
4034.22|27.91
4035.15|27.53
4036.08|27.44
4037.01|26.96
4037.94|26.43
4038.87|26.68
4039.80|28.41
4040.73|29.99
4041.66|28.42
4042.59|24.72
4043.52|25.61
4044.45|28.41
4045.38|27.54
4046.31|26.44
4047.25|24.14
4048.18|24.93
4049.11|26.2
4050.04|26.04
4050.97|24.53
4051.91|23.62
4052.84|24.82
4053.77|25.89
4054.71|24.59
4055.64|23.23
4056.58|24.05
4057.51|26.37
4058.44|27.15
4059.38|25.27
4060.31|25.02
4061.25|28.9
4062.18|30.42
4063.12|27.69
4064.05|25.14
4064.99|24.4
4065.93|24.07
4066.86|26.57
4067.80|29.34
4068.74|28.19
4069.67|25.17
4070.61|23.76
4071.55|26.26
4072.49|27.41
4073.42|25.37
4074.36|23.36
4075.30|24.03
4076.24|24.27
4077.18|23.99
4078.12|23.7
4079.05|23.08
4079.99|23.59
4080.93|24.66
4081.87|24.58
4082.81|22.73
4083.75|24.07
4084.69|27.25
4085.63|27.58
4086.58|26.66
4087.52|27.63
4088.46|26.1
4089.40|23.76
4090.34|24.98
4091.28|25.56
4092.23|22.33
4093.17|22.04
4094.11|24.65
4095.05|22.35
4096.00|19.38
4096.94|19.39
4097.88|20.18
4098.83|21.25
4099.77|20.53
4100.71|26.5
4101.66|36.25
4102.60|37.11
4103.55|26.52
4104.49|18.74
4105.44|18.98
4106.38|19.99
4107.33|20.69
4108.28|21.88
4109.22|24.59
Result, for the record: 1.2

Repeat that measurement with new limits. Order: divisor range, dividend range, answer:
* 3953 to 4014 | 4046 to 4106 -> 1.11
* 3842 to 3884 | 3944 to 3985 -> 0.95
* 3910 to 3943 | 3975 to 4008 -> 1.17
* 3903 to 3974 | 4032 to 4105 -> 1.24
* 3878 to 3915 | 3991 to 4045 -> 1.26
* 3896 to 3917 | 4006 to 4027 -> 1.17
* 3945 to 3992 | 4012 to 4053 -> 1.24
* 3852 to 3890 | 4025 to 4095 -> 1.20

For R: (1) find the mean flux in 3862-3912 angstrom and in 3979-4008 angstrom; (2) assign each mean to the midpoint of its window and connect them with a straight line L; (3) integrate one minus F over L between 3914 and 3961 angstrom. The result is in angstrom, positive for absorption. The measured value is 4.4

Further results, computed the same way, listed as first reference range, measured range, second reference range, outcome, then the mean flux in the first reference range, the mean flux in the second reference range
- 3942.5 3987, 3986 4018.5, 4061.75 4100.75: -4.86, 21.9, 24.6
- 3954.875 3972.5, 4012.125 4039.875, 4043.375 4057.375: -3.65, 20.5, 25.4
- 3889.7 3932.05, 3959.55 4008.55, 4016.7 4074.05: 2.90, 23.3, 26.6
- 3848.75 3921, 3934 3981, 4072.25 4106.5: 4.98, 23.8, 24.4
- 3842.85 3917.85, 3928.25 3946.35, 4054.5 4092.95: 2.93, 23.8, 25.4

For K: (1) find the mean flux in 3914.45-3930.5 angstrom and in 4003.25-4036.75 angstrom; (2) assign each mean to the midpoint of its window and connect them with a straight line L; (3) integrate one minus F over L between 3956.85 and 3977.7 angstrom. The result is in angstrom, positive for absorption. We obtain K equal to 4.1 angstrom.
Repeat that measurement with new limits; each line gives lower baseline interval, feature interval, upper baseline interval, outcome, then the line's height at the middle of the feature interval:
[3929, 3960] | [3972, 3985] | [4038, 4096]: 0.1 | 22.6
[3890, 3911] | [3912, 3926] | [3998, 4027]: -1.1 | 23.5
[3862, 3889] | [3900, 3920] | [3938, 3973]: -1.2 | 22.9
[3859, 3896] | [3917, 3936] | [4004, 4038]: 2.5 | 24.7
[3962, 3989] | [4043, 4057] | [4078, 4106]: -1.1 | 23.5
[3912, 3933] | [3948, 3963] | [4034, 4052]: 1.2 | 24.2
